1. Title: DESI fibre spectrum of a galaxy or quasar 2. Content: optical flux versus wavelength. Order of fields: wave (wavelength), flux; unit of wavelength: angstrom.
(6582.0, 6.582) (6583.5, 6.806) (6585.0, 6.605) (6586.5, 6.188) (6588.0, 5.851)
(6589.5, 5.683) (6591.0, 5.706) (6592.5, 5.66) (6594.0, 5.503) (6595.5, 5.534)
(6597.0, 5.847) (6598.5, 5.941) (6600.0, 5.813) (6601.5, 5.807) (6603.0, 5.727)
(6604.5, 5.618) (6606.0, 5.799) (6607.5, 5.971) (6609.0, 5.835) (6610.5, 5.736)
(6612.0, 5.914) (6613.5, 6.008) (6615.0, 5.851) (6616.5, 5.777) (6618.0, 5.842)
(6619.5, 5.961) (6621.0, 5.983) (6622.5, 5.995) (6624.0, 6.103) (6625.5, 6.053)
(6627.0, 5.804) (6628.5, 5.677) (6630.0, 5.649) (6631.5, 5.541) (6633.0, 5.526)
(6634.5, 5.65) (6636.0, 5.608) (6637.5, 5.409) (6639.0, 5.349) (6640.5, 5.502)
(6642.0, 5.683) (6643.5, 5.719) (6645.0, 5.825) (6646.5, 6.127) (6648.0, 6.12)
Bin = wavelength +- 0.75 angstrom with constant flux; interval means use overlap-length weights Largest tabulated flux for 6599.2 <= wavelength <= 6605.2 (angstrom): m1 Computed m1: 5.813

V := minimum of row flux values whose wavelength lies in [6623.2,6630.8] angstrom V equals 5.649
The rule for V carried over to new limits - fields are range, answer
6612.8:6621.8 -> 5.777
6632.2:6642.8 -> 5.349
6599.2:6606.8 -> 5.618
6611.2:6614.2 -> 5.914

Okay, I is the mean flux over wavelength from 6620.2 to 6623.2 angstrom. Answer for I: 5.99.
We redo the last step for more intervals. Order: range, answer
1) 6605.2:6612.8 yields 5.85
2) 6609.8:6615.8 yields 5.88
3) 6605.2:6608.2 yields 5.88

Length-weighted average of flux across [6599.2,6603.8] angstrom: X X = 5.78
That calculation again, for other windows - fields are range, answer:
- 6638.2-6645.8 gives 5.62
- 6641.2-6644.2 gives 5.7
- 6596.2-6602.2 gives 5.85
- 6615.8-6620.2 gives 5.86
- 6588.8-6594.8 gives 5.64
